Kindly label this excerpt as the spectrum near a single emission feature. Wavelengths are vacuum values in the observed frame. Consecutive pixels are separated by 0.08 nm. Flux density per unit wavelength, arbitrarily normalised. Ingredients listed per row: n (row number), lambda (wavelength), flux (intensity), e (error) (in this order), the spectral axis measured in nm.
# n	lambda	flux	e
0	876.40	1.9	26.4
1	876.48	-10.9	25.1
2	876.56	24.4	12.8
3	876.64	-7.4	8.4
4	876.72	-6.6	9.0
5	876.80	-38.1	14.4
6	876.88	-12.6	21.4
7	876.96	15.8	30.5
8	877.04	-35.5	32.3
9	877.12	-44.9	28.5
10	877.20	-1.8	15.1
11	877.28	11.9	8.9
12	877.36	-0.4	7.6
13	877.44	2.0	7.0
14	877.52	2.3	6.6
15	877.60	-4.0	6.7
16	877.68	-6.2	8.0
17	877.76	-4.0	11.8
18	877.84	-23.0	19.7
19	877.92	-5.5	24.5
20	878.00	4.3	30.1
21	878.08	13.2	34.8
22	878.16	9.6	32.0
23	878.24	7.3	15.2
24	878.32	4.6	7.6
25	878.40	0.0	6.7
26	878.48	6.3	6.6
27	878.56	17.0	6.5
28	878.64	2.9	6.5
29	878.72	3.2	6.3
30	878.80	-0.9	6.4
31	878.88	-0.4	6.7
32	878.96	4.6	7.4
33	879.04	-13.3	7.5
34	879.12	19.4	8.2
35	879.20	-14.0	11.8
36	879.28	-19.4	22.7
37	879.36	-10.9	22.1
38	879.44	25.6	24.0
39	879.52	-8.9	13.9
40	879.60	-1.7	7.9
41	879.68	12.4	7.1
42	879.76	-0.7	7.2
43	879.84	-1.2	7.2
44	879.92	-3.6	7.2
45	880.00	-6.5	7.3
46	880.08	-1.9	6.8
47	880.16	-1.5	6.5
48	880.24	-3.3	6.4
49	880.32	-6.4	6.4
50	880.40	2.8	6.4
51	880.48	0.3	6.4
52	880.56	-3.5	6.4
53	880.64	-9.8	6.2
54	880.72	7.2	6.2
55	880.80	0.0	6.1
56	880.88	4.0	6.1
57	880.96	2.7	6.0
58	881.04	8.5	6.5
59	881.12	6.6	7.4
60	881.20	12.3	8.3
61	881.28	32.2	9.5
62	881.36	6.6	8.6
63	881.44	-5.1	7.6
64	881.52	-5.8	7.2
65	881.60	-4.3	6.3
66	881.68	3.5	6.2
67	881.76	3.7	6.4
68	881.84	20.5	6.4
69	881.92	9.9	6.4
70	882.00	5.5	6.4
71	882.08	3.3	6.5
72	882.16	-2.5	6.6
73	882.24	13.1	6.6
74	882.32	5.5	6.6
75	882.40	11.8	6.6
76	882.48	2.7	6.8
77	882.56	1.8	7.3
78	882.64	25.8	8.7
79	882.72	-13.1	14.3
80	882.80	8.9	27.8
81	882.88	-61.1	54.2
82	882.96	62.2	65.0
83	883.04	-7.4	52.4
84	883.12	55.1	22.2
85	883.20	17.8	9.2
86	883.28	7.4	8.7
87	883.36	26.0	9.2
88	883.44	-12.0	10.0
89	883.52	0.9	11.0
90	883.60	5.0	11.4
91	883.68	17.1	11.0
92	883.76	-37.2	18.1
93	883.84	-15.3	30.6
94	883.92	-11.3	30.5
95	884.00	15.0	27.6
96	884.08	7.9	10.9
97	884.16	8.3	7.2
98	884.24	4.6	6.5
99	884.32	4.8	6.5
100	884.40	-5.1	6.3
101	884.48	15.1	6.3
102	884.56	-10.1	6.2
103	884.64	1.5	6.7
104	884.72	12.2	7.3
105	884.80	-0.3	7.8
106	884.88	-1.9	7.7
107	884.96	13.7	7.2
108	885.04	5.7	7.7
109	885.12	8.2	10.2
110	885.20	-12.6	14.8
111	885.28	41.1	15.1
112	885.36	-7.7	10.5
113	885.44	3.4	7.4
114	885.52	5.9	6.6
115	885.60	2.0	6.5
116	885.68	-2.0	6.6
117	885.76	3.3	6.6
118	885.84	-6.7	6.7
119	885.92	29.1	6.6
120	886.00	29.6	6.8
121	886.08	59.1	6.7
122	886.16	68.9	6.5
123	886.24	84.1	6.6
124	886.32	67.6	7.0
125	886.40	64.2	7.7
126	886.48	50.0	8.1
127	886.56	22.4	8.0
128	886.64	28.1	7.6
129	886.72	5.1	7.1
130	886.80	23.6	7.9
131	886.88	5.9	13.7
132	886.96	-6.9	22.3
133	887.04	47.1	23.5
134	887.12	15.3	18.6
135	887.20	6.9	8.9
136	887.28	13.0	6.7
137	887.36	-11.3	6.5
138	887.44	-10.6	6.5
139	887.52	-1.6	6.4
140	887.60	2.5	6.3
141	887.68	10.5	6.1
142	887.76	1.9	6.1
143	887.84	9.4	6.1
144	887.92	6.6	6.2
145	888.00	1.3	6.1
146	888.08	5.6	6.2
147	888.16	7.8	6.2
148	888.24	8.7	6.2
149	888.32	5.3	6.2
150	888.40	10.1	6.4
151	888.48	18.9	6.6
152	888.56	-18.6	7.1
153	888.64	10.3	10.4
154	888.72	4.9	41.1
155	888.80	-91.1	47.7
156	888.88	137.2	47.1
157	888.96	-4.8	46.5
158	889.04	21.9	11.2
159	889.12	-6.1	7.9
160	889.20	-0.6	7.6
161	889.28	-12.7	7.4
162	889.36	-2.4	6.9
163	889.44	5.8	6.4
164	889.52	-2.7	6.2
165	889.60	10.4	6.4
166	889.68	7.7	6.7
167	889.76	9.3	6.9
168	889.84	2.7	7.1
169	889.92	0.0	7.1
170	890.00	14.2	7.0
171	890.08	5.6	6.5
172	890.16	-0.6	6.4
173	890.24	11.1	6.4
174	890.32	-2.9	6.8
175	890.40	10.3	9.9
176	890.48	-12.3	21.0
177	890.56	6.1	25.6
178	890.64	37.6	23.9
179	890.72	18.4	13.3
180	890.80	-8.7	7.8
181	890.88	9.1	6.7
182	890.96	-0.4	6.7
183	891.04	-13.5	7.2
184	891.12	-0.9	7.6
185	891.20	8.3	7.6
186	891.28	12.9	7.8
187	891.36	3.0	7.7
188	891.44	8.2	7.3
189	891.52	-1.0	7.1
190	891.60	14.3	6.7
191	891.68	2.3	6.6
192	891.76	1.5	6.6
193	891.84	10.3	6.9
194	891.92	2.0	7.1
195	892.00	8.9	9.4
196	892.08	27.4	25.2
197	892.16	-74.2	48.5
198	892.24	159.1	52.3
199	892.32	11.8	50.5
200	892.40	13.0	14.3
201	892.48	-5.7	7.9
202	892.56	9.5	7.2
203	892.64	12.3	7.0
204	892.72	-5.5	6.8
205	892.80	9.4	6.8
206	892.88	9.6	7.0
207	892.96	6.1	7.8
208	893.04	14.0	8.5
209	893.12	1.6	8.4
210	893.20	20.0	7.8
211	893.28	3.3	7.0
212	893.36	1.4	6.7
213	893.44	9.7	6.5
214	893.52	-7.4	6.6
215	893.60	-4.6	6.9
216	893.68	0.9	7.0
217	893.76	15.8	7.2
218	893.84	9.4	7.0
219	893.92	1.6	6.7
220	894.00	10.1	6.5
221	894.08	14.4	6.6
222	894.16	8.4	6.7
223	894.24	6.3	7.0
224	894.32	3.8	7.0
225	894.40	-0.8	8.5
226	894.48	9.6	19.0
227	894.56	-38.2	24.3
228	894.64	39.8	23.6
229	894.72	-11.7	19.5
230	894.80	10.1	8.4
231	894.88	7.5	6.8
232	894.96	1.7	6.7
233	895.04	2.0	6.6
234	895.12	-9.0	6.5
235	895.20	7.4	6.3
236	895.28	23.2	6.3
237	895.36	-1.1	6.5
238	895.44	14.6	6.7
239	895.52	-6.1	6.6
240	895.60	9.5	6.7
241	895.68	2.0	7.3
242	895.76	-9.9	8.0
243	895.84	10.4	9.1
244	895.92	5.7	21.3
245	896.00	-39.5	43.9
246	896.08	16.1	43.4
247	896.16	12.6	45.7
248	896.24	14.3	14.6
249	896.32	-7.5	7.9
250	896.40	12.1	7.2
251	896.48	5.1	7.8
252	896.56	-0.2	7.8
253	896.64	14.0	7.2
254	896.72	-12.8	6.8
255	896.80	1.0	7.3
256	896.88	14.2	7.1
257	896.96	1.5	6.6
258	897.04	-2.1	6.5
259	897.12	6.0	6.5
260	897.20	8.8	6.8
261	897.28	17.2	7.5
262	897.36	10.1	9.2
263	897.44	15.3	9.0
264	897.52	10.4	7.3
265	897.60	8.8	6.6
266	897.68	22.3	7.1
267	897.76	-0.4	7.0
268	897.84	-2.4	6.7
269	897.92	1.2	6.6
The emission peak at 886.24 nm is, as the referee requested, H-beta 4861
